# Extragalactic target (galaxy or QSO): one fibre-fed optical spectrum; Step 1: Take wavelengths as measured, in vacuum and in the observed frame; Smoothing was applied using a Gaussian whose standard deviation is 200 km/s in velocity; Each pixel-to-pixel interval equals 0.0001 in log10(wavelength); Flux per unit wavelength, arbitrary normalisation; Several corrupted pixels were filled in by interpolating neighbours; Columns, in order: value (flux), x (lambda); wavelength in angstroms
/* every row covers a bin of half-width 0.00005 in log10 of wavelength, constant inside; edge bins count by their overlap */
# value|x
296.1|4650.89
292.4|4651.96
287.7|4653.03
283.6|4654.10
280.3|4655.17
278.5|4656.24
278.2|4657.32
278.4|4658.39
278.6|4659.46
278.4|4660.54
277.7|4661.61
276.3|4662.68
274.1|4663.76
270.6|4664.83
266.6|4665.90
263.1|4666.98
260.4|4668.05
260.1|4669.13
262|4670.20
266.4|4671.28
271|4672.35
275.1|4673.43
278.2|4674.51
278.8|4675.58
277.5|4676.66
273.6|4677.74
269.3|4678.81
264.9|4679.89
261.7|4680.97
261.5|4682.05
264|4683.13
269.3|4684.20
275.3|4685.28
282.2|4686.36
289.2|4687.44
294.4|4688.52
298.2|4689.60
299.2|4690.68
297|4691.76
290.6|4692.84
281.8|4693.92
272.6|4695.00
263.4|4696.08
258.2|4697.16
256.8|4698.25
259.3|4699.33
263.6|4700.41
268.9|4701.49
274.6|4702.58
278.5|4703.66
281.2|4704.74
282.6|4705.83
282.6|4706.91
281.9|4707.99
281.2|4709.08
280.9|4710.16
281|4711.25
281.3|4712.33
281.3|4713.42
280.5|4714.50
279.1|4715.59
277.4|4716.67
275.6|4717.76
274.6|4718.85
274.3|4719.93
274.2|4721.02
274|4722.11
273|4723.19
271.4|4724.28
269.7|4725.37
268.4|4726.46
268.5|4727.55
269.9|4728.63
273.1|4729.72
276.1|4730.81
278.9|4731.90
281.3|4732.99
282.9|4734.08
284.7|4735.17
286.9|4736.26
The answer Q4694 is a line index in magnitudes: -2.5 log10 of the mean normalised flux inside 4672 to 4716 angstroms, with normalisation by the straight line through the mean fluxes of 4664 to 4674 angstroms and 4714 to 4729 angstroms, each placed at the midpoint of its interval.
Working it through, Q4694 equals -0.03 mag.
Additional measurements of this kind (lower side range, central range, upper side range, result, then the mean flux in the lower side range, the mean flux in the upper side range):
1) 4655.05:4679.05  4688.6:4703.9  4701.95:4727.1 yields 0.00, 273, 277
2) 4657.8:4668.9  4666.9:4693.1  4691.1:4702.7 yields -0.01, 272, 272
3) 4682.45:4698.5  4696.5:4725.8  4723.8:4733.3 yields 0.01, 280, 273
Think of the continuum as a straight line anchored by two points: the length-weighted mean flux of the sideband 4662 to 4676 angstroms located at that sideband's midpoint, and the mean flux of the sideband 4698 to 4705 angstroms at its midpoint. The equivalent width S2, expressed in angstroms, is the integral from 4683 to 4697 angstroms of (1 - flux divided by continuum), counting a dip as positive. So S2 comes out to -0.7 angstroms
